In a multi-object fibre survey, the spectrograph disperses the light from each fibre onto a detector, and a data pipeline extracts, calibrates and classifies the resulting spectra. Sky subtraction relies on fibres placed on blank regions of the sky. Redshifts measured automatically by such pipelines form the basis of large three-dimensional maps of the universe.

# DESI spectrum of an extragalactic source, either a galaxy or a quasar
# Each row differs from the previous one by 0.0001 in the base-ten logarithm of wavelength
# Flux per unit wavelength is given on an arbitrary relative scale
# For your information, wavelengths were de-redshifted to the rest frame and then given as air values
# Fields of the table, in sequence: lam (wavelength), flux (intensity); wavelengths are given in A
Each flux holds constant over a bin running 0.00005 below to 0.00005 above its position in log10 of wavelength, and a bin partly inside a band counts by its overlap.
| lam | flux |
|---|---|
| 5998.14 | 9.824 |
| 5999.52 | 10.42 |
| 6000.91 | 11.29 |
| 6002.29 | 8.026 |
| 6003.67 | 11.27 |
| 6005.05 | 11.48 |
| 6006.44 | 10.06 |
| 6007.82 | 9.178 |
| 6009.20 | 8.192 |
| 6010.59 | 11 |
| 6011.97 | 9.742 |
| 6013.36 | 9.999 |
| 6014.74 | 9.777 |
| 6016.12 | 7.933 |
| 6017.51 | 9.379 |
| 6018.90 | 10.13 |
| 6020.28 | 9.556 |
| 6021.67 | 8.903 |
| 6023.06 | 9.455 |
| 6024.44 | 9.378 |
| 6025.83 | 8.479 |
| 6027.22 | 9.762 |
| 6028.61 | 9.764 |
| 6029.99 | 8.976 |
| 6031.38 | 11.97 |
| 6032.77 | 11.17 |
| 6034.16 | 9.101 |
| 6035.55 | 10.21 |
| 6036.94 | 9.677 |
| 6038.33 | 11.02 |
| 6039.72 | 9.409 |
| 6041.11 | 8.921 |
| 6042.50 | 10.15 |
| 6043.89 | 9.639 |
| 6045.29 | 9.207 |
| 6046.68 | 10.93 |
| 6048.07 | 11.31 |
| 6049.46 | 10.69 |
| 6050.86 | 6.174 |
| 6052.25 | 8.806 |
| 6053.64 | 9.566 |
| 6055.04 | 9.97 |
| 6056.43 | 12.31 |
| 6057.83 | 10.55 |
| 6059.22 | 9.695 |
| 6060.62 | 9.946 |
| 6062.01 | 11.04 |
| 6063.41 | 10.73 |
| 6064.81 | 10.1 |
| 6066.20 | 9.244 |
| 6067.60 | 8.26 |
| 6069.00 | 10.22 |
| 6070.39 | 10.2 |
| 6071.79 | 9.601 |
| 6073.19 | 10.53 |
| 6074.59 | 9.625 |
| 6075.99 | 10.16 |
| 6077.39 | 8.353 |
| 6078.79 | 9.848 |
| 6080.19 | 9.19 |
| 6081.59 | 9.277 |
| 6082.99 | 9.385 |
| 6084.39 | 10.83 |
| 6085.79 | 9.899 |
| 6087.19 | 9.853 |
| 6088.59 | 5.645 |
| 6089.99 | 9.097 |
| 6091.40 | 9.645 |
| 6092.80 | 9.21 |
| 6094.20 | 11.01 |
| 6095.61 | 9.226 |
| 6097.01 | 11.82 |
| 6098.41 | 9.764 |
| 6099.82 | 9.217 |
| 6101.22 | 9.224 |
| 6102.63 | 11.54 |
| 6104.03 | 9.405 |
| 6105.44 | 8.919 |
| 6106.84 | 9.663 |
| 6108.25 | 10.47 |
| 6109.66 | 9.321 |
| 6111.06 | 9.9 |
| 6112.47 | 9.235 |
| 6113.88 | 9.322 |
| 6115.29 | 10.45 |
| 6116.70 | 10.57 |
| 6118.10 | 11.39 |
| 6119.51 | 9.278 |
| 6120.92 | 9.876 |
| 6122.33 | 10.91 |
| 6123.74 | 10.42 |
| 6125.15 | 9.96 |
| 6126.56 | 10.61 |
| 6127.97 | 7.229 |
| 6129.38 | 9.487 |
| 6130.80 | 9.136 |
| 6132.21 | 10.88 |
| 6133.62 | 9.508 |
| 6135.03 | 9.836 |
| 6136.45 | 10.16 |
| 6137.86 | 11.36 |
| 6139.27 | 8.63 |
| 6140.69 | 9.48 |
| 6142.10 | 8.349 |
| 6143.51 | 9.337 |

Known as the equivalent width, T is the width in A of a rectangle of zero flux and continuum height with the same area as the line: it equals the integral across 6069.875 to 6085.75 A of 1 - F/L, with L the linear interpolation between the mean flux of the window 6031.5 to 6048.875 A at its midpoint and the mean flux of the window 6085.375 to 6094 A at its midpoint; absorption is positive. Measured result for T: -0.81 A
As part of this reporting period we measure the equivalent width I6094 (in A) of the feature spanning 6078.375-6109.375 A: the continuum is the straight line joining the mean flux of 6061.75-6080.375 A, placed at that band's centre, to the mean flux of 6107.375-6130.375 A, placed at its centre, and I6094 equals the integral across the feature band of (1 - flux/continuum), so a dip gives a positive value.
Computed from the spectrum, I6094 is 0.6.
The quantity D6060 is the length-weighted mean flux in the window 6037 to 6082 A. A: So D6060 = 9.83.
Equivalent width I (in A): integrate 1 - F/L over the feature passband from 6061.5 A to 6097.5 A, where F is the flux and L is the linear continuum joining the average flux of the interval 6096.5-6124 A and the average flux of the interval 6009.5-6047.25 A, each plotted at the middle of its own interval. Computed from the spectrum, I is 0.9 A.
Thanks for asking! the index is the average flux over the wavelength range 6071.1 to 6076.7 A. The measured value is 9.97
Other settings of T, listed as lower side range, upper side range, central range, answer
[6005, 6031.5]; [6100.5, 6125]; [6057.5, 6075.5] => -0.3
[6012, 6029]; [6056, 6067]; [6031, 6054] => 0.1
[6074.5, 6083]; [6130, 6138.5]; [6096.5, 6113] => -0.2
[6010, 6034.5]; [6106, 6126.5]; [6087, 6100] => 0.7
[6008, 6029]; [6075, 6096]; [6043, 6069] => -1.4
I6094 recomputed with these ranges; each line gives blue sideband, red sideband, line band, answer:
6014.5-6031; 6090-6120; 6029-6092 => -1.2 A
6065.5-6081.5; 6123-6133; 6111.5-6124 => -0.6 A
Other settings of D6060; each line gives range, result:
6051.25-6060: 10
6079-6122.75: 9.75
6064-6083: 9.58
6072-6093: 9.38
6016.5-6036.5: 9.7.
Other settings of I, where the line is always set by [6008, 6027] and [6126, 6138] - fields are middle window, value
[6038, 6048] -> -0.5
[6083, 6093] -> 0.4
